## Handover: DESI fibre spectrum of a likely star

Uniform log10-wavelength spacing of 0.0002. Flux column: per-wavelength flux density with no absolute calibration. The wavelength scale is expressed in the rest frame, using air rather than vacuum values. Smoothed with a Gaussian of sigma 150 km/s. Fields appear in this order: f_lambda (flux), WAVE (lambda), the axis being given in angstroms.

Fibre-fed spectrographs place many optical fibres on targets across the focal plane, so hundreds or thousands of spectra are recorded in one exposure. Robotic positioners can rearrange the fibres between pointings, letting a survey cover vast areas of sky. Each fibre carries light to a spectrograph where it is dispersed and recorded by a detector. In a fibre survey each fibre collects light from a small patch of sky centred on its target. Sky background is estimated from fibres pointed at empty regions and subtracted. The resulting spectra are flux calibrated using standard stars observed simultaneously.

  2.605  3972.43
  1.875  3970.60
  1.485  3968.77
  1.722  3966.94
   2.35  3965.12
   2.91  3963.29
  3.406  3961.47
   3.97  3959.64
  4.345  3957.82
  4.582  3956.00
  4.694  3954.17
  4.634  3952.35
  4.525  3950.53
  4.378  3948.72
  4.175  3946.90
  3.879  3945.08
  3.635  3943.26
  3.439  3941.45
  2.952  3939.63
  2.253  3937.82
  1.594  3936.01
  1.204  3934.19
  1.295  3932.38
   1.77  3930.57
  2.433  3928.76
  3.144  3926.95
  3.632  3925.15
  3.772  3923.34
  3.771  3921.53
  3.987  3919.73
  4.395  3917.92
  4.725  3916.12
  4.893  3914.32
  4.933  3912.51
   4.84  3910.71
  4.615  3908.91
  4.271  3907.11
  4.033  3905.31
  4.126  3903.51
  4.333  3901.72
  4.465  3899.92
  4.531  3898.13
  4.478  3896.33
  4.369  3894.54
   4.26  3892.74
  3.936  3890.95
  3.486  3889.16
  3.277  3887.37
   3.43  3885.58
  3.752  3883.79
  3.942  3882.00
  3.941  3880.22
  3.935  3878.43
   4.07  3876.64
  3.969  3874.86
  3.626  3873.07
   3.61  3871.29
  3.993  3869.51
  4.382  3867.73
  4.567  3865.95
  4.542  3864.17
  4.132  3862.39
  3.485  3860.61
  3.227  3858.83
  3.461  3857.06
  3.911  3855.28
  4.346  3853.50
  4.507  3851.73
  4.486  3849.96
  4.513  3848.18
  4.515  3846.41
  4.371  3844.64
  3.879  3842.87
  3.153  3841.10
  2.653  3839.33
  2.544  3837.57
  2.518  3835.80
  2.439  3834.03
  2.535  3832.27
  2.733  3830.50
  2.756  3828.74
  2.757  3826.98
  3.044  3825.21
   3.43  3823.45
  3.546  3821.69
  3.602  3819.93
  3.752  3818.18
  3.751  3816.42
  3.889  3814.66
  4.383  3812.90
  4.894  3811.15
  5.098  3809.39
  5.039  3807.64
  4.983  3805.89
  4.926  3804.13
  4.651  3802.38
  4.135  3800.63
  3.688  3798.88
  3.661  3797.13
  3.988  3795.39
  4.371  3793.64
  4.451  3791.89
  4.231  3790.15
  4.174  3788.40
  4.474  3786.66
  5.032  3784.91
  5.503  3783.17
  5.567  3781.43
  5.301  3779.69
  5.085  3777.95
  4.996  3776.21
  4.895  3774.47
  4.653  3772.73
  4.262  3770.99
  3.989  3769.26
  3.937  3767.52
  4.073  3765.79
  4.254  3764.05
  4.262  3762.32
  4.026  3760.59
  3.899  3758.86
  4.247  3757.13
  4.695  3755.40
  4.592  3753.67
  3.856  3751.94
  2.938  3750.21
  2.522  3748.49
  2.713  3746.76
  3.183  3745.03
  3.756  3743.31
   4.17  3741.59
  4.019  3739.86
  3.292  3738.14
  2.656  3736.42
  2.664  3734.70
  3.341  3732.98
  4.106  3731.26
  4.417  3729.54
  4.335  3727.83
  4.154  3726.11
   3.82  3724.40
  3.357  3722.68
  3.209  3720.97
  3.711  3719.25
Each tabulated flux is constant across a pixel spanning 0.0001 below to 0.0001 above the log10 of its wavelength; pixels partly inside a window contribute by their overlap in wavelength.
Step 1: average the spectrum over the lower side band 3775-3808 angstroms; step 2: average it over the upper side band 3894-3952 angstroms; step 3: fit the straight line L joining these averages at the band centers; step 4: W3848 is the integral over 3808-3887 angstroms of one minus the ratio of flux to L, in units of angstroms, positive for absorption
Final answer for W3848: 9.4 angstroms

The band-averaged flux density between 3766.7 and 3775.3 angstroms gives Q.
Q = 4.35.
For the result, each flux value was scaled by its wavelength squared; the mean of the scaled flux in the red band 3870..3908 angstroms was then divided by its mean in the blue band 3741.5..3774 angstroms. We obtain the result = 1.10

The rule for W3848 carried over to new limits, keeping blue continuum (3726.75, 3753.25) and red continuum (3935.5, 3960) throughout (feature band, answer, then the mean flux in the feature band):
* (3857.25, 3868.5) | -1.00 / 4.02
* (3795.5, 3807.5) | -2.59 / 4.36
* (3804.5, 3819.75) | -3.57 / 4.45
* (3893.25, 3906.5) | -2.07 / 4.33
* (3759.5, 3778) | -4.35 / 4.37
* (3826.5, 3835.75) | 2.56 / 2.63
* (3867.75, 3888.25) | -0.51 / 3.8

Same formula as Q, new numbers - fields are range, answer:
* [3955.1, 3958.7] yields 4.47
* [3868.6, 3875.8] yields 3.81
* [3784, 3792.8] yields 4.48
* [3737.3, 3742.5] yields 3.83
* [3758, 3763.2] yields 4.07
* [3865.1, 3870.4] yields 4.31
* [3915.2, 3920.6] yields 4.37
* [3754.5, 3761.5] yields 4.22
